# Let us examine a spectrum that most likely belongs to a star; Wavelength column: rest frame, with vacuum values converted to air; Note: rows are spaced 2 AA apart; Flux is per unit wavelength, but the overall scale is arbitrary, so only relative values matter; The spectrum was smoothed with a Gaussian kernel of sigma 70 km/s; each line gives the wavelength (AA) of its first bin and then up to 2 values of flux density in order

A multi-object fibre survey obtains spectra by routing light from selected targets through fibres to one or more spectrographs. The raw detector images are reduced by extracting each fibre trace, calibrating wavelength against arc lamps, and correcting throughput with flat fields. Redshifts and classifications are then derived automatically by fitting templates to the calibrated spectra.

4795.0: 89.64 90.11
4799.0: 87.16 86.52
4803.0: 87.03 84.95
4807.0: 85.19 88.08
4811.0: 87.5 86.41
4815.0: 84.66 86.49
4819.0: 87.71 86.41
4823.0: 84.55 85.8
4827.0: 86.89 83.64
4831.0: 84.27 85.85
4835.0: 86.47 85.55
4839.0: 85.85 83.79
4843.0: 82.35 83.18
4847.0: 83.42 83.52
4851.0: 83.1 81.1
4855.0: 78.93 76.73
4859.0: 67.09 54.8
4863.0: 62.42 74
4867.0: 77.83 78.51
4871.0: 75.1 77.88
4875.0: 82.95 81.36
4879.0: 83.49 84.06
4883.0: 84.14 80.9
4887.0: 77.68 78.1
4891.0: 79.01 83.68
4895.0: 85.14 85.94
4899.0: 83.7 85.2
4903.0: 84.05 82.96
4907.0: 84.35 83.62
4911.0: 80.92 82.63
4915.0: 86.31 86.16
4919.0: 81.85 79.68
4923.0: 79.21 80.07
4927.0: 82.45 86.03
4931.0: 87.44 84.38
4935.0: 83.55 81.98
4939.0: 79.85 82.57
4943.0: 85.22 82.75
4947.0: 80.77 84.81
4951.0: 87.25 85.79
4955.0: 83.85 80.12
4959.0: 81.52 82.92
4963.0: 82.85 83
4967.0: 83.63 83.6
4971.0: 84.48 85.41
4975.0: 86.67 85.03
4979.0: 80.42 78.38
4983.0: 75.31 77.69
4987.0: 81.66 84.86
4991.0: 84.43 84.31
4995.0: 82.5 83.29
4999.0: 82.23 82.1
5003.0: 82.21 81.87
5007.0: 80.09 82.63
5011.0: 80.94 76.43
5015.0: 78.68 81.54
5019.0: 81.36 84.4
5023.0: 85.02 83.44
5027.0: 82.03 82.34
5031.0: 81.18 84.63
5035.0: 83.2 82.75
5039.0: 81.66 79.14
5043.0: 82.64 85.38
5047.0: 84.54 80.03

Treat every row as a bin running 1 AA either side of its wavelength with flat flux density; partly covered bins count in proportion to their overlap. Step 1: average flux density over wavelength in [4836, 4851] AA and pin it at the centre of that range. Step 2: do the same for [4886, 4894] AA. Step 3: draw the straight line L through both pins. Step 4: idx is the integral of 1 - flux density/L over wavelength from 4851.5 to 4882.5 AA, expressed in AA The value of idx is 2.2 AA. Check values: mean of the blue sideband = 83.9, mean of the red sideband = 79.6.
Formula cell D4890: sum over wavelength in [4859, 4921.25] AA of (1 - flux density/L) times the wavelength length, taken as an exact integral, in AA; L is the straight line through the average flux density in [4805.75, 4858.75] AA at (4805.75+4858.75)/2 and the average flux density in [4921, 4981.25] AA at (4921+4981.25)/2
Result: 2.7 AA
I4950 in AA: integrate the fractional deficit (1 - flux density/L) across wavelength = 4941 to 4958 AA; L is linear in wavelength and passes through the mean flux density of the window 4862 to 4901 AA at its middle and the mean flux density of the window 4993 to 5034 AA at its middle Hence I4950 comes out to -0.6 AA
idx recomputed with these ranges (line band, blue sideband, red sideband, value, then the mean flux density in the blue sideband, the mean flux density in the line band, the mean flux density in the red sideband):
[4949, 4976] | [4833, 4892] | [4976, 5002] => -0.9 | 79.2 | 84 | 81.7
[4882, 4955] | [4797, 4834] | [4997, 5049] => 0.9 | 86.2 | 83.1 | 82.1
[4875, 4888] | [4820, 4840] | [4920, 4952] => 0.4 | 85.5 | 82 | 83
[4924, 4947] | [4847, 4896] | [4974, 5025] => -0.9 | 78.1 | 83.2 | 81.8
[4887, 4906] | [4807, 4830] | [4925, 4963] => 0.4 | 86.2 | 82.8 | 83.4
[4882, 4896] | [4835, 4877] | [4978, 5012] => -0.4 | 78.2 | 81.2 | 81.5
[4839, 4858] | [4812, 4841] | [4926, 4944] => 0.7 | 85.7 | 82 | 83.7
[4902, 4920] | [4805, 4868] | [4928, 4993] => -0.2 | 81.8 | 83.6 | 83.1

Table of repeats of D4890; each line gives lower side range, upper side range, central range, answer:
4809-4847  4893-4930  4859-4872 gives 2.2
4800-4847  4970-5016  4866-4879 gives 0.8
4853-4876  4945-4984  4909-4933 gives -1.3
